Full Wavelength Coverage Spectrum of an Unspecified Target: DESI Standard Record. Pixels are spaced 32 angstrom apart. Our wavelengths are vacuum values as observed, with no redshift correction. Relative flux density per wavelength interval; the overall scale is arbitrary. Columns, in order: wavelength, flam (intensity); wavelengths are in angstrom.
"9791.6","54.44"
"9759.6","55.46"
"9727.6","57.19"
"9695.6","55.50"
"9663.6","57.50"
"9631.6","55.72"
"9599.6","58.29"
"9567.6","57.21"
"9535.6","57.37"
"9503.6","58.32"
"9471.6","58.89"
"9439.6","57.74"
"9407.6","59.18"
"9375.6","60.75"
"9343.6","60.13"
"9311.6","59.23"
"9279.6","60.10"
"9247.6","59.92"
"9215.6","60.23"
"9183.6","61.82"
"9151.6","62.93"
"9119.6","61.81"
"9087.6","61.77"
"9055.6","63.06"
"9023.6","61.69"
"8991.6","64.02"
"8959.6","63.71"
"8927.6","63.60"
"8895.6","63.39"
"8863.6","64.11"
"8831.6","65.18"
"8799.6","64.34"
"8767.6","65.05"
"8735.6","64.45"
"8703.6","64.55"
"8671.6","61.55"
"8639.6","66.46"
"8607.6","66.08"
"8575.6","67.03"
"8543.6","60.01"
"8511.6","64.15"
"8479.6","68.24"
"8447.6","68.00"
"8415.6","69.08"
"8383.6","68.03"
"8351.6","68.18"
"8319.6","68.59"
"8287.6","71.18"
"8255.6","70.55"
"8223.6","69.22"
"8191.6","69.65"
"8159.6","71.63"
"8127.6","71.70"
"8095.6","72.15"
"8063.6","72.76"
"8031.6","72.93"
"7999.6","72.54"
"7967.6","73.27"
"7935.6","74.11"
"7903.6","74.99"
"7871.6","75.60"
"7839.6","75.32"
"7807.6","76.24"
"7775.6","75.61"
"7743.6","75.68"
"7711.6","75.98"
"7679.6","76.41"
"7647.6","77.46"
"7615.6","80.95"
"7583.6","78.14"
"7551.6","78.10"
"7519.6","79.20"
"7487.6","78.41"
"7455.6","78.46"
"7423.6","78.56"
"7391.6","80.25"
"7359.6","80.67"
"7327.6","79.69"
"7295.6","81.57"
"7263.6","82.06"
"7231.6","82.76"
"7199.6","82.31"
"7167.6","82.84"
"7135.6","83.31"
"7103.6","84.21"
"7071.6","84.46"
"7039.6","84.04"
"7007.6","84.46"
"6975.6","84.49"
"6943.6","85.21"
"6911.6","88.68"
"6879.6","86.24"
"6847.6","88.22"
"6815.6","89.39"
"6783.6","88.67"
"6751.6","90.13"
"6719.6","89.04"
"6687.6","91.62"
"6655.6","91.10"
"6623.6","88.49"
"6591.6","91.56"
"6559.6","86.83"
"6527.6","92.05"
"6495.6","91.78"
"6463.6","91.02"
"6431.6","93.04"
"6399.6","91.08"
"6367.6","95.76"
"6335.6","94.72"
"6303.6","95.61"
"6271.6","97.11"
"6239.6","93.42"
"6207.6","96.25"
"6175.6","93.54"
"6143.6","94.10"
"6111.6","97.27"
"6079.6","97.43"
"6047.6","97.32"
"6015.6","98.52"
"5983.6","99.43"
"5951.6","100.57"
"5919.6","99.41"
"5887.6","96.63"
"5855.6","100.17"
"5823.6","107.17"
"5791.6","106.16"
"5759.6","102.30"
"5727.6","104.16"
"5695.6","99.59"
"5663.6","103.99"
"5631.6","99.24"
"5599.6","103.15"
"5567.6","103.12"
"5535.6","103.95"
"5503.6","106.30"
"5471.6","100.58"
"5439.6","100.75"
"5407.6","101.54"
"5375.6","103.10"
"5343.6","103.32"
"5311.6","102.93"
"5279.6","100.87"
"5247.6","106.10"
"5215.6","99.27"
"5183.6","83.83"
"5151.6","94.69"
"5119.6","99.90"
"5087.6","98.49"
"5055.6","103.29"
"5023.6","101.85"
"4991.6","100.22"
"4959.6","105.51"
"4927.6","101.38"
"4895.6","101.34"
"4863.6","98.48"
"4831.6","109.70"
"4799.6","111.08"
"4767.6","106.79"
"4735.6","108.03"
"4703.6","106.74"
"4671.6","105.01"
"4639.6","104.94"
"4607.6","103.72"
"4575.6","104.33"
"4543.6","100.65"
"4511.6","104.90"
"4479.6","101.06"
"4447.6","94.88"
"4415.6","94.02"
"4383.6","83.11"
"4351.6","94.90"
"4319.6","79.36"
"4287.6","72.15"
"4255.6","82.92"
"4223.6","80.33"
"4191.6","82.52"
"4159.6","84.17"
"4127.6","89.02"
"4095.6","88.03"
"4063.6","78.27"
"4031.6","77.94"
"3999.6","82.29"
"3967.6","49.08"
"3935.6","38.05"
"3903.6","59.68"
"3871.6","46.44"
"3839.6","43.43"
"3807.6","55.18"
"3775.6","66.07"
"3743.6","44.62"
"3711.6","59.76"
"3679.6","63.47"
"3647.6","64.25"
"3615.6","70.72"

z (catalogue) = 0.00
